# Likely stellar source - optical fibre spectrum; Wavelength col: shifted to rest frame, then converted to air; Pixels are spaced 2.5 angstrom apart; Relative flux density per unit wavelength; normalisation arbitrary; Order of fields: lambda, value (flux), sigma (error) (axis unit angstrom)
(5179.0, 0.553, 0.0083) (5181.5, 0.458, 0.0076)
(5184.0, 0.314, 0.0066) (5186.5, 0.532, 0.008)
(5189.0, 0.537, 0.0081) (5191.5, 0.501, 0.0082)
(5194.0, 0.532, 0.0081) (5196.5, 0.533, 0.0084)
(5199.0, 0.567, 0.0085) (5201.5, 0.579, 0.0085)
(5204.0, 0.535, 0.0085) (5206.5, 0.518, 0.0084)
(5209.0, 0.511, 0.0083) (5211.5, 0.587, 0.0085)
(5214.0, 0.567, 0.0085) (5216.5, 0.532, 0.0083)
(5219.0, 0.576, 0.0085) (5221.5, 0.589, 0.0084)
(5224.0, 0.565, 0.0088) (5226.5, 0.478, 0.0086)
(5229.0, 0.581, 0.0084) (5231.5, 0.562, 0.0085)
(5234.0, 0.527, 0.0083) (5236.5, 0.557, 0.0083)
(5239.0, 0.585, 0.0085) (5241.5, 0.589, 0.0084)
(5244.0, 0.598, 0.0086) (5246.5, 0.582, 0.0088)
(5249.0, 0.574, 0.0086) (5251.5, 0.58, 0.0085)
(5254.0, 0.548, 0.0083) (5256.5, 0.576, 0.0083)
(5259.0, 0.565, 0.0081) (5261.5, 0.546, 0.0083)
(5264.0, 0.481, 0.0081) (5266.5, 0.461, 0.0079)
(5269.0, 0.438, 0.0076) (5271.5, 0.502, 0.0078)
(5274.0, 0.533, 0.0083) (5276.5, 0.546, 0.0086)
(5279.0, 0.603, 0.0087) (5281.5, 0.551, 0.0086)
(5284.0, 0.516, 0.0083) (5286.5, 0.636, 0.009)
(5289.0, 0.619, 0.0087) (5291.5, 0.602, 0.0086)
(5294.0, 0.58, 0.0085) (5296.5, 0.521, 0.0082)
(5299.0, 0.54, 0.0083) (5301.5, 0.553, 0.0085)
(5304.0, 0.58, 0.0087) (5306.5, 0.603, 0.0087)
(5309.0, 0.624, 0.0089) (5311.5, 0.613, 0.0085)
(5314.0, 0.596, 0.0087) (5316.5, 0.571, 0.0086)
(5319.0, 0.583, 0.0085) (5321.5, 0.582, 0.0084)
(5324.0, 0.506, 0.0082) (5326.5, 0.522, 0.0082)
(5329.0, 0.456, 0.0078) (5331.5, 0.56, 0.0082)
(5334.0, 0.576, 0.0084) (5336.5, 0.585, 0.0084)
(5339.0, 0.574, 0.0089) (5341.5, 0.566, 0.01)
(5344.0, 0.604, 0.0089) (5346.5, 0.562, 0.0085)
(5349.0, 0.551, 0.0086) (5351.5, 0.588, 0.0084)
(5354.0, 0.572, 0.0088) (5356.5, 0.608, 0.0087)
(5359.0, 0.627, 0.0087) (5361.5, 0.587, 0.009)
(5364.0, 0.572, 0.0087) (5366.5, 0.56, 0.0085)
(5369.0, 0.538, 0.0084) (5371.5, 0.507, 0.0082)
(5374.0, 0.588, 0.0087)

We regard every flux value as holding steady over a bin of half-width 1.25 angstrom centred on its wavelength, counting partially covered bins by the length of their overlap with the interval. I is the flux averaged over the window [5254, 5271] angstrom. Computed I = 0.513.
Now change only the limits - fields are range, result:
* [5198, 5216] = 0.551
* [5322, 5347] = 0.552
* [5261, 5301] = 0.542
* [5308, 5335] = 0.562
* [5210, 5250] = 0.565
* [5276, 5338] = 0.569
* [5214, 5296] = 0.555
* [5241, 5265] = 0.564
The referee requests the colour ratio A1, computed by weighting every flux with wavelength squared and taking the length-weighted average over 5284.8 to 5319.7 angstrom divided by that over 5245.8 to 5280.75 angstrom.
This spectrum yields 1.1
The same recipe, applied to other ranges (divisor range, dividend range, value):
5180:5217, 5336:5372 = 1.17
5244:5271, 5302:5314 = 1.14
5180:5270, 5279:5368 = 1.11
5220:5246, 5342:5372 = 1.07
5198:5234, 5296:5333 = 1.06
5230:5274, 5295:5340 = 1.06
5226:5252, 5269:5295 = 1.01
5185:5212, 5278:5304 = 1.11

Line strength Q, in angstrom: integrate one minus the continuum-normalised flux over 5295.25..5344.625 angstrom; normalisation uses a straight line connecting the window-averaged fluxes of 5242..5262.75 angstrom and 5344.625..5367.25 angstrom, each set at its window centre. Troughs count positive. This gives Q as 1.1 angstrom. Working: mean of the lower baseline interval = 0.572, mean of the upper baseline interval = 0.582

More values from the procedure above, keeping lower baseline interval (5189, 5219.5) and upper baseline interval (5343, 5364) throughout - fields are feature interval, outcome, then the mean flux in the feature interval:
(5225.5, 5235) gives 0.21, 0.539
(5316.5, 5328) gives 0.57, 0.549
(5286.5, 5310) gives -0.50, 0.583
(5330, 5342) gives 0.23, 0.57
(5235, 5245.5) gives -0.51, 0.581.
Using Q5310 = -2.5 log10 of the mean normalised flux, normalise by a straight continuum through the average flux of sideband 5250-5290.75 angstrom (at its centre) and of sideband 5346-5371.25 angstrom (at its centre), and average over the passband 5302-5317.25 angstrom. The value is -0.07 mag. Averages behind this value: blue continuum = 0.545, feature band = 0.597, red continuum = 0.574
